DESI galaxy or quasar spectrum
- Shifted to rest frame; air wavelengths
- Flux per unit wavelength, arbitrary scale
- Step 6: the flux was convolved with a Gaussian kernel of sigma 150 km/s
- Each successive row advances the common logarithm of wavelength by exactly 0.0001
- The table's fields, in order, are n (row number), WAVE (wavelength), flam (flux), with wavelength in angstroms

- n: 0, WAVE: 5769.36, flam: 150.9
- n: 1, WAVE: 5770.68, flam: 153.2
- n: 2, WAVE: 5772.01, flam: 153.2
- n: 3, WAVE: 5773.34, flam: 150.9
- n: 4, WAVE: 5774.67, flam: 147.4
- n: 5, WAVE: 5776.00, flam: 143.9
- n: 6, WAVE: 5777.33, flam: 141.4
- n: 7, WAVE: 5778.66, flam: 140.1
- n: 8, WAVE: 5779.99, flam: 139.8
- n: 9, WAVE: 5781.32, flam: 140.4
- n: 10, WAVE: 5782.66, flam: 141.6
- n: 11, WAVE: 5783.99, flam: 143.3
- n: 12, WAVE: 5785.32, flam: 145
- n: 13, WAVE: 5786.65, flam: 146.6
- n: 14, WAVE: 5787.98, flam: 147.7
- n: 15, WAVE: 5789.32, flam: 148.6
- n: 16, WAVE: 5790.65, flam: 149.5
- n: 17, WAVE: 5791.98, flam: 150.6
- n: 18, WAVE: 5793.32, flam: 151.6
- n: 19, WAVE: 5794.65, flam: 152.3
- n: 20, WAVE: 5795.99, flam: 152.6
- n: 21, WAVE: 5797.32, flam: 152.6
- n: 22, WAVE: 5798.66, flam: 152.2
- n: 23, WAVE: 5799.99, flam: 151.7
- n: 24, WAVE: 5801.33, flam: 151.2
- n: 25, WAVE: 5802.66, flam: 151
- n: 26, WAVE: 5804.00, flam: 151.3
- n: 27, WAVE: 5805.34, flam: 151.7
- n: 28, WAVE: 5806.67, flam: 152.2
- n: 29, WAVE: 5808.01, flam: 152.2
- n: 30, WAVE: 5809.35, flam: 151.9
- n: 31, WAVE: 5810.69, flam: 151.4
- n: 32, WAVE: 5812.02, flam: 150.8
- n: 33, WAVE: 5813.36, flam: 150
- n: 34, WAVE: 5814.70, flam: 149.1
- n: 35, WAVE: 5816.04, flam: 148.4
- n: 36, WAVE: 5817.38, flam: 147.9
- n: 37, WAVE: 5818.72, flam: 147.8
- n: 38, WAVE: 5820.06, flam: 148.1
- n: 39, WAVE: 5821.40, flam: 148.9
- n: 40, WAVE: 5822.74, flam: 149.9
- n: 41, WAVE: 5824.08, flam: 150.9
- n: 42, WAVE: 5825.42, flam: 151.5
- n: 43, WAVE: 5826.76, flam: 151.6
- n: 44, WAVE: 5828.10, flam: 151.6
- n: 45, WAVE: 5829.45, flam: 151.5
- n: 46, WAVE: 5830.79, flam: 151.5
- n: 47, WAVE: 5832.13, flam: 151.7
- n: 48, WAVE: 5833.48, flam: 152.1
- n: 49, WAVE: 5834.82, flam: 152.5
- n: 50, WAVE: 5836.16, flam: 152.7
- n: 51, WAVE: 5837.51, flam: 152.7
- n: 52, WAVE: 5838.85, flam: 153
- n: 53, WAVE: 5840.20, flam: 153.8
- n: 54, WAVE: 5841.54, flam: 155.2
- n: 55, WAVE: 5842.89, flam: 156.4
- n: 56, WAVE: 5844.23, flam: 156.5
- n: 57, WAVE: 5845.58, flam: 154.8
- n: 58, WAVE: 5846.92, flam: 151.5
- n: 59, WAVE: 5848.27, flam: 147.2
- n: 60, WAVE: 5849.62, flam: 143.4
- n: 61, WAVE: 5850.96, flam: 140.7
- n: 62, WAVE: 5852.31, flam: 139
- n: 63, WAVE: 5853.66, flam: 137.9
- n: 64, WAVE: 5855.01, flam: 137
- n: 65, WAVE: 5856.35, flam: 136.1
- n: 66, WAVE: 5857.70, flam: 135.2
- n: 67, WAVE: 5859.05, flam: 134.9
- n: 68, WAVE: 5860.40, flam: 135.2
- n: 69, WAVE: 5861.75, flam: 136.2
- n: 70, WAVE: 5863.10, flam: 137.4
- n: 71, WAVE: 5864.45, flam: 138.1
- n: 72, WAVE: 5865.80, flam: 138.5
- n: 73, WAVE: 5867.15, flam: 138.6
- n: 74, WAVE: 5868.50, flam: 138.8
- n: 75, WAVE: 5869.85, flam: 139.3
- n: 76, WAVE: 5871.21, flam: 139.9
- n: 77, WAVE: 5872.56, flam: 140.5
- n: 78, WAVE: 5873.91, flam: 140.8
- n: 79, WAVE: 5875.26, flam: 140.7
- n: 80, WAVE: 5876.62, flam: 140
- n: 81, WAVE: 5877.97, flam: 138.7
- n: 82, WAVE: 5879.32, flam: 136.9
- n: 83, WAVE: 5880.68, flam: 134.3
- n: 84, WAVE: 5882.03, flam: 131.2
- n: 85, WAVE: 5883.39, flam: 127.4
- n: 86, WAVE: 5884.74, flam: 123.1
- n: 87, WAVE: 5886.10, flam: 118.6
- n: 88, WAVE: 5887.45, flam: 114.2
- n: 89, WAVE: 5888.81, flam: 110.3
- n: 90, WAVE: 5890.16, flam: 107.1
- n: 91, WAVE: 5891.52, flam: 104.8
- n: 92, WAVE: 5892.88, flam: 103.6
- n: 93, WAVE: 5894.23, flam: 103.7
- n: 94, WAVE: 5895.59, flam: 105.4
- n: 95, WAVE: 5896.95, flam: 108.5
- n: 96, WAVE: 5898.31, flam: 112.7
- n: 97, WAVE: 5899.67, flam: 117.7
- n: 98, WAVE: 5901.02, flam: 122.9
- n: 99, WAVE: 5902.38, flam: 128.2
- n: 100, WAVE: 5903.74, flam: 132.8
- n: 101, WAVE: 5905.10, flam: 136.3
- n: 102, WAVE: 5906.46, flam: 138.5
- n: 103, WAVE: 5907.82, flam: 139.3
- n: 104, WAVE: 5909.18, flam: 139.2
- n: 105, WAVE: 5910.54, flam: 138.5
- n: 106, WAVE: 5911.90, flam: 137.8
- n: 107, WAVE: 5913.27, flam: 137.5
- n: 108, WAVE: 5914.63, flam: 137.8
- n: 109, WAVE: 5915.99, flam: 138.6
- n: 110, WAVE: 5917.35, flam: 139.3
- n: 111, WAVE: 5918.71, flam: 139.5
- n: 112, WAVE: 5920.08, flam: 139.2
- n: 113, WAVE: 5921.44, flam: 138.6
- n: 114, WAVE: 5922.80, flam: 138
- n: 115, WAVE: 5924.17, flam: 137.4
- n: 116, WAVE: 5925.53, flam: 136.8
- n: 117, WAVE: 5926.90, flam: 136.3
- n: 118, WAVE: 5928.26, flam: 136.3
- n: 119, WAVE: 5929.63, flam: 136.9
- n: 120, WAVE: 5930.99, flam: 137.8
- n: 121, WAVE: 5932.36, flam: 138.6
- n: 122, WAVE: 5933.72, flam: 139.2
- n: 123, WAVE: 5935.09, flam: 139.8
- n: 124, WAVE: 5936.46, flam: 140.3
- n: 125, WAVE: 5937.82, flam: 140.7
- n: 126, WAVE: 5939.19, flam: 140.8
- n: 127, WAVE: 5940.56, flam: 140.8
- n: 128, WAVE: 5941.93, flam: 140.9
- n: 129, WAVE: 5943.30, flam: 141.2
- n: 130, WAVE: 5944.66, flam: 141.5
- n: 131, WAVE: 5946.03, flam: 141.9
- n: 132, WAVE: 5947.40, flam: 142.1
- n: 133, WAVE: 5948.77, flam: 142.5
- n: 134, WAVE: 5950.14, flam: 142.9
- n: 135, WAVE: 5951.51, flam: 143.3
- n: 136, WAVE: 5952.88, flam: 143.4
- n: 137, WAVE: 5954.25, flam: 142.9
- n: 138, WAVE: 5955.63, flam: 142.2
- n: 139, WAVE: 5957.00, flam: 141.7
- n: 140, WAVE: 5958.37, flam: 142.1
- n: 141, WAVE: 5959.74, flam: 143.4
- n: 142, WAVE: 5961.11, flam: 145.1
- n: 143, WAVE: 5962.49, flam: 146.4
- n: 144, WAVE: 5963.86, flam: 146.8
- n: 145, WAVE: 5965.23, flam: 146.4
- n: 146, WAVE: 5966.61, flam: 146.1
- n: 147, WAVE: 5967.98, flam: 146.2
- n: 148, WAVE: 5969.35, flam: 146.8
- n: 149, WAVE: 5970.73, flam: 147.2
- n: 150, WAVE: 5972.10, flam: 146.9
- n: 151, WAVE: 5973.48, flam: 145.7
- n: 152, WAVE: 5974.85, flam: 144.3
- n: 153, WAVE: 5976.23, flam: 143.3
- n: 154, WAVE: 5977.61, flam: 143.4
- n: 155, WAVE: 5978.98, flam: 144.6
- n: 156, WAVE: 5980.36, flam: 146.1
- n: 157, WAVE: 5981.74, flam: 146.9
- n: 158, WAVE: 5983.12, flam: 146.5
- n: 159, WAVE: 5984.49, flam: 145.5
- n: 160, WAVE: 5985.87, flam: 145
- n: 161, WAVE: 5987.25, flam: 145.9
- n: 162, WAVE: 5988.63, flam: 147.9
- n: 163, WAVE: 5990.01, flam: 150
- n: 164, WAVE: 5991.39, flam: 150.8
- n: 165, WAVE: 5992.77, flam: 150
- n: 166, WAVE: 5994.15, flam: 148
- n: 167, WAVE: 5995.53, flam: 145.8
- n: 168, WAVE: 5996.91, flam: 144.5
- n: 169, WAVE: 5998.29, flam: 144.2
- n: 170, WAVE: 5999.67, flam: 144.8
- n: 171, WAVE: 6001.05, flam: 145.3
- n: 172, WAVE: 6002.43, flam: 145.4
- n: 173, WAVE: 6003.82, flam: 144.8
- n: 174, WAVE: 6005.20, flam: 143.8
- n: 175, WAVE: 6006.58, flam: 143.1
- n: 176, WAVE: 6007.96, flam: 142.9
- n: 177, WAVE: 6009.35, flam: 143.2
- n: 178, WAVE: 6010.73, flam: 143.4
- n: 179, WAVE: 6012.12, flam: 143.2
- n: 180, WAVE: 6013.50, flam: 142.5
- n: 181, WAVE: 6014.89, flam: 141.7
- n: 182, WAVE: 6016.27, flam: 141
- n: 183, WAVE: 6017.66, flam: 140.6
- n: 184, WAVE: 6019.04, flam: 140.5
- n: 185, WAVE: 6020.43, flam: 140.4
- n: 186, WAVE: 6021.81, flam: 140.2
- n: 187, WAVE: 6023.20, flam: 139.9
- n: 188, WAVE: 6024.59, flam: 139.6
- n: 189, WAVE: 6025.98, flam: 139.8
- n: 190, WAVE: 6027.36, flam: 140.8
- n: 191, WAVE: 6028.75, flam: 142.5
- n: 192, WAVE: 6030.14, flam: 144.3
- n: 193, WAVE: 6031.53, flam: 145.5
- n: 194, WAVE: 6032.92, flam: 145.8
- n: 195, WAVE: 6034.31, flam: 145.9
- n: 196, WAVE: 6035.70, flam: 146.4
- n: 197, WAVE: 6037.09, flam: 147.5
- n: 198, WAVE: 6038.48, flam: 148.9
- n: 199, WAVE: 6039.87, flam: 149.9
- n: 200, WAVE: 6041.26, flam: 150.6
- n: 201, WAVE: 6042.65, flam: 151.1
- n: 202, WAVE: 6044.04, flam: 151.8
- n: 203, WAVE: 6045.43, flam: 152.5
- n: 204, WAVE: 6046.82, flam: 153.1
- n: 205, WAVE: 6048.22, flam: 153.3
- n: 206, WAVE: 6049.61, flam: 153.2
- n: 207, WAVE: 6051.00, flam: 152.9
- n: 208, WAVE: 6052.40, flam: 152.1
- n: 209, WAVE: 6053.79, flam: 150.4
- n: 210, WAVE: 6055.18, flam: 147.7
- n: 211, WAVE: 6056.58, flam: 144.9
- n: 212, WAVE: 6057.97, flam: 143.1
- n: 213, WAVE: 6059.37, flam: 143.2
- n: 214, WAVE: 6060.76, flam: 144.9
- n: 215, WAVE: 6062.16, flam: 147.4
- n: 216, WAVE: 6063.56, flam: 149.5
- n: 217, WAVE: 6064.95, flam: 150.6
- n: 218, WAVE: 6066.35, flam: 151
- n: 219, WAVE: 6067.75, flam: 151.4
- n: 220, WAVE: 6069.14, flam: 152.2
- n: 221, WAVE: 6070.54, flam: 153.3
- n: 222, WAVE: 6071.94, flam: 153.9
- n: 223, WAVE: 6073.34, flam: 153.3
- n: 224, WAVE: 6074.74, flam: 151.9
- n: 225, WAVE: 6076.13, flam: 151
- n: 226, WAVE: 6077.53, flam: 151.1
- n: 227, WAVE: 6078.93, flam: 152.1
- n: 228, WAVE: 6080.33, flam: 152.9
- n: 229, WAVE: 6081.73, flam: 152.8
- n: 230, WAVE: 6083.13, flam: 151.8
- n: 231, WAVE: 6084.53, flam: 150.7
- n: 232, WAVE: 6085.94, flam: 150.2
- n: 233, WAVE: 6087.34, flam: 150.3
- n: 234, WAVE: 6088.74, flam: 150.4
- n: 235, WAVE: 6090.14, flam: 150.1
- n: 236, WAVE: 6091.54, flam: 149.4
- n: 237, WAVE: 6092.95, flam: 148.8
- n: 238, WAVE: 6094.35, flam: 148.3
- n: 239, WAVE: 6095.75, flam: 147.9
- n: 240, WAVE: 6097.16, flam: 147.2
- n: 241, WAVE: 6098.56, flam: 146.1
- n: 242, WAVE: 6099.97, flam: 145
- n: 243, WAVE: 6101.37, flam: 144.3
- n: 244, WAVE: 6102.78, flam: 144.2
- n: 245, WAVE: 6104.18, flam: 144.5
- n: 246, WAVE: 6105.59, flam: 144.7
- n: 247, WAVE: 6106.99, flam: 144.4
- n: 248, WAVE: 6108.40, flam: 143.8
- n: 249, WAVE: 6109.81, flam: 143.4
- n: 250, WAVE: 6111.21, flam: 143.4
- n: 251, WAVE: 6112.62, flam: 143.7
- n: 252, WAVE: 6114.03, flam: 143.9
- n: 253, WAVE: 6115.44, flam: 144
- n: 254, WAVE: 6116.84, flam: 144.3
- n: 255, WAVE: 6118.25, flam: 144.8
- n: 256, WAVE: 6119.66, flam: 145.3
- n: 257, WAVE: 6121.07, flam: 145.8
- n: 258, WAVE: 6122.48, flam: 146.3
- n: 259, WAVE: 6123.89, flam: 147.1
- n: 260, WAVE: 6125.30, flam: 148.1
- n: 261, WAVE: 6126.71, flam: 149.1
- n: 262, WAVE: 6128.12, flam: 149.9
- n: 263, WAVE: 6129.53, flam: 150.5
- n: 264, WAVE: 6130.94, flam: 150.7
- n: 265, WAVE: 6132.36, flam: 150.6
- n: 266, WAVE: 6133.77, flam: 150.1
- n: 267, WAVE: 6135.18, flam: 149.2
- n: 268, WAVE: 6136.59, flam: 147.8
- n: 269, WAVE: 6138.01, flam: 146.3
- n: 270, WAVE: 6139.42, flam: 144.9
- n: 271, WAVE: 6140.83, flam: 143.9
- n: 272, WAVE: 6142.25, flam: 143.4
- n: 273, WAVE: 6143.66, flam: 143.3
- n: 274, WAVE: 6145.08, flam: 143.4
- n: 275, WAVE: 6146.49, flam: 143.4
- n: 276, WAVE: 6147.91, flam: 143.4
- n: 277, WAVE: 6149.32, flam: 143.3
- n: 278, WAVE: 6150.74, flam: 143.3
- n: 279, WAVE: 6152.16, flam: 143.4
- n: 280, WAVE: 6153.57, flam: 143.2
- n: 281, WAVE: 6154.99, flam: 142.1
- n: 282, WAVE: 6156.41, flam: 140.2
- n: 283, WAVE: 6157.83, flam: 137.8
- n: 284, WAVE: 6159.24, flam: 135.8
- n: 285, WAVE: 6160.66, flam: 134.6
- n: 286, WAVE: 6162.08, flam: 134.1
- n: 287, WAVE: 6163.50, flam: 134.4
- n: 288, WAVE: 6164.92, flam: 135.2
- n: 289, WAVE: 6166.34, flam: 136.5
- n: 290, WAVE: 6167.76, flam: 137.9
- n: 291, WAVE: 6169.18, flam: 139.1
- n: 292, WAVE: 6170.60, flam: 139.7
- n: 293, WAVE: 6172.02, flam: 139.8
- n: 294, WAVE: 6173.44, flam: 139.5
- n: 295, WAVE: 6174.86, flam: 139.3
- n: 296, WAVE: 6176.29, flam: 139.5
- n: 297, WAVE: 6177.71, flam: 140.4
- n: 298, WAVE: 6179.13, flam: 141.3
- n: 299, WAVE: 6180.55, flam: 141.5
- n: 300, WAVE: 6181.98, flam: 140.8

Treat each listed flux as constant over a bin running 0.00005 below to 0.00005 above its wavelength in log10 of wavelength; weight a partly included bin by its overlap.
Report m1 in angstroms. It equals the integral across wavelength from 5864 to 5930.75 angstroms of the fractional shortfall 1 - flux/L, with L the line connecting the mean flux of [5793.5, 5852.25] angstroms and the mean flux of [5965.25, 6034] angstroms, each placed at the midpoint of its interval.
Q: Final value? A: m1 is 7.9 angstroms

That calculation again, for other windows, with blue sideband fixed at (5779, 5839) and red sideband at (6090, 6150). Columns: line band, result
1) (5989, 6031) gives 1.1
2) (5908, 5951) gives 2.6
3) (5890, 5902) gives 3.1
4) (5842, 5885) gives 2.7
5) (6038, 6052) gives -0.5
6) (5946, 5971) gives 0.6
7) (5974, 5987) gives 0.2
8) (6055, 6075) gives -0.3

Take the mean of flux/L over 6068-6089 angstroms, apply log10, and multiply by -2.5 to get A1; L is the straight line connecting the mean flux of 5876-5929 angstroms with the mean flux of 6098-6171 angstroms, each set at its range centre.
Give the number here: -0.089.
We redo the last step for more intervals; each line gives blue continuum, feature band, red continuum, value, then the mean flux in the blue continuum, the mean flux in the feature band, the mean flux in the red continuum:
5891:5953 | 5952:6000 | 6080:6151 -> -0.06 mag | 134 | 146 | 147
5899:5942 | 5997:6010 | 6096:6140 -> -0.03 mag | 137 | 144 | 146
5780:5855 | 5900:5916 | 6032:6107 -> 0.11 mag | 150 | 135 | 149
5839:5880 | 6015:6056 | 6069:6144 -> 0.00 mag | 142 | 146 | 148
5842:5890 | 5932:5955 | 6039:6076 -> 0.01 mag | 137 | 141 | 150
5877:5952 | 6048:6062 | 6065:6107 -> -0.01 mag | 132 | 148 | 150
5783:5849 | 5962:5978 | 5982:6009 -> 0.01 mag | 151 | 146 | 146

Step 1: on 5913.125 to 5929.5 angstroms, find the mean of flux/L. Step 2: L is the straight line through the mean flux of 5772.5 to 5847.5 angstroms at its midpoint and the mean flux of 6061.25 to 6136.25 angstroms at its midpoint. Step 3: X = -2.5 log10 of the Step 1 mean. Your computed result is 0.09 mag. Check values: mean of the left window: 150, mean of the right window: 148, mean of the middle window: 138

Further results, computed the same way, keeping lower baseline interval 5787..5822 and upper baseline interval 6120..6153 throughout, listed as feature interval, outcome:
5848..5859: 0.081 mag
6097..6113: 0.017 mag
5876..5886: 0.134 mag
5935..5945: 0.060 mag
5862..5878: 0.079 mag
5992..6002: 0.014 mag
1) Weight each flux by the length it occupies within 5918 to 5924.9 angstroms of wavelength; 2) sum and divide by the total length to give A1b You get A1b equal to 139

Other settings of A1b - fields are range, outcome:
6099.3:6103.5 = 145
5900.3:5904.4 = 128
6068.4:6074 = 153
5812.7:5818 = 149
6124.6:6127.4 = 149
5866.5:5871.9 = 139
